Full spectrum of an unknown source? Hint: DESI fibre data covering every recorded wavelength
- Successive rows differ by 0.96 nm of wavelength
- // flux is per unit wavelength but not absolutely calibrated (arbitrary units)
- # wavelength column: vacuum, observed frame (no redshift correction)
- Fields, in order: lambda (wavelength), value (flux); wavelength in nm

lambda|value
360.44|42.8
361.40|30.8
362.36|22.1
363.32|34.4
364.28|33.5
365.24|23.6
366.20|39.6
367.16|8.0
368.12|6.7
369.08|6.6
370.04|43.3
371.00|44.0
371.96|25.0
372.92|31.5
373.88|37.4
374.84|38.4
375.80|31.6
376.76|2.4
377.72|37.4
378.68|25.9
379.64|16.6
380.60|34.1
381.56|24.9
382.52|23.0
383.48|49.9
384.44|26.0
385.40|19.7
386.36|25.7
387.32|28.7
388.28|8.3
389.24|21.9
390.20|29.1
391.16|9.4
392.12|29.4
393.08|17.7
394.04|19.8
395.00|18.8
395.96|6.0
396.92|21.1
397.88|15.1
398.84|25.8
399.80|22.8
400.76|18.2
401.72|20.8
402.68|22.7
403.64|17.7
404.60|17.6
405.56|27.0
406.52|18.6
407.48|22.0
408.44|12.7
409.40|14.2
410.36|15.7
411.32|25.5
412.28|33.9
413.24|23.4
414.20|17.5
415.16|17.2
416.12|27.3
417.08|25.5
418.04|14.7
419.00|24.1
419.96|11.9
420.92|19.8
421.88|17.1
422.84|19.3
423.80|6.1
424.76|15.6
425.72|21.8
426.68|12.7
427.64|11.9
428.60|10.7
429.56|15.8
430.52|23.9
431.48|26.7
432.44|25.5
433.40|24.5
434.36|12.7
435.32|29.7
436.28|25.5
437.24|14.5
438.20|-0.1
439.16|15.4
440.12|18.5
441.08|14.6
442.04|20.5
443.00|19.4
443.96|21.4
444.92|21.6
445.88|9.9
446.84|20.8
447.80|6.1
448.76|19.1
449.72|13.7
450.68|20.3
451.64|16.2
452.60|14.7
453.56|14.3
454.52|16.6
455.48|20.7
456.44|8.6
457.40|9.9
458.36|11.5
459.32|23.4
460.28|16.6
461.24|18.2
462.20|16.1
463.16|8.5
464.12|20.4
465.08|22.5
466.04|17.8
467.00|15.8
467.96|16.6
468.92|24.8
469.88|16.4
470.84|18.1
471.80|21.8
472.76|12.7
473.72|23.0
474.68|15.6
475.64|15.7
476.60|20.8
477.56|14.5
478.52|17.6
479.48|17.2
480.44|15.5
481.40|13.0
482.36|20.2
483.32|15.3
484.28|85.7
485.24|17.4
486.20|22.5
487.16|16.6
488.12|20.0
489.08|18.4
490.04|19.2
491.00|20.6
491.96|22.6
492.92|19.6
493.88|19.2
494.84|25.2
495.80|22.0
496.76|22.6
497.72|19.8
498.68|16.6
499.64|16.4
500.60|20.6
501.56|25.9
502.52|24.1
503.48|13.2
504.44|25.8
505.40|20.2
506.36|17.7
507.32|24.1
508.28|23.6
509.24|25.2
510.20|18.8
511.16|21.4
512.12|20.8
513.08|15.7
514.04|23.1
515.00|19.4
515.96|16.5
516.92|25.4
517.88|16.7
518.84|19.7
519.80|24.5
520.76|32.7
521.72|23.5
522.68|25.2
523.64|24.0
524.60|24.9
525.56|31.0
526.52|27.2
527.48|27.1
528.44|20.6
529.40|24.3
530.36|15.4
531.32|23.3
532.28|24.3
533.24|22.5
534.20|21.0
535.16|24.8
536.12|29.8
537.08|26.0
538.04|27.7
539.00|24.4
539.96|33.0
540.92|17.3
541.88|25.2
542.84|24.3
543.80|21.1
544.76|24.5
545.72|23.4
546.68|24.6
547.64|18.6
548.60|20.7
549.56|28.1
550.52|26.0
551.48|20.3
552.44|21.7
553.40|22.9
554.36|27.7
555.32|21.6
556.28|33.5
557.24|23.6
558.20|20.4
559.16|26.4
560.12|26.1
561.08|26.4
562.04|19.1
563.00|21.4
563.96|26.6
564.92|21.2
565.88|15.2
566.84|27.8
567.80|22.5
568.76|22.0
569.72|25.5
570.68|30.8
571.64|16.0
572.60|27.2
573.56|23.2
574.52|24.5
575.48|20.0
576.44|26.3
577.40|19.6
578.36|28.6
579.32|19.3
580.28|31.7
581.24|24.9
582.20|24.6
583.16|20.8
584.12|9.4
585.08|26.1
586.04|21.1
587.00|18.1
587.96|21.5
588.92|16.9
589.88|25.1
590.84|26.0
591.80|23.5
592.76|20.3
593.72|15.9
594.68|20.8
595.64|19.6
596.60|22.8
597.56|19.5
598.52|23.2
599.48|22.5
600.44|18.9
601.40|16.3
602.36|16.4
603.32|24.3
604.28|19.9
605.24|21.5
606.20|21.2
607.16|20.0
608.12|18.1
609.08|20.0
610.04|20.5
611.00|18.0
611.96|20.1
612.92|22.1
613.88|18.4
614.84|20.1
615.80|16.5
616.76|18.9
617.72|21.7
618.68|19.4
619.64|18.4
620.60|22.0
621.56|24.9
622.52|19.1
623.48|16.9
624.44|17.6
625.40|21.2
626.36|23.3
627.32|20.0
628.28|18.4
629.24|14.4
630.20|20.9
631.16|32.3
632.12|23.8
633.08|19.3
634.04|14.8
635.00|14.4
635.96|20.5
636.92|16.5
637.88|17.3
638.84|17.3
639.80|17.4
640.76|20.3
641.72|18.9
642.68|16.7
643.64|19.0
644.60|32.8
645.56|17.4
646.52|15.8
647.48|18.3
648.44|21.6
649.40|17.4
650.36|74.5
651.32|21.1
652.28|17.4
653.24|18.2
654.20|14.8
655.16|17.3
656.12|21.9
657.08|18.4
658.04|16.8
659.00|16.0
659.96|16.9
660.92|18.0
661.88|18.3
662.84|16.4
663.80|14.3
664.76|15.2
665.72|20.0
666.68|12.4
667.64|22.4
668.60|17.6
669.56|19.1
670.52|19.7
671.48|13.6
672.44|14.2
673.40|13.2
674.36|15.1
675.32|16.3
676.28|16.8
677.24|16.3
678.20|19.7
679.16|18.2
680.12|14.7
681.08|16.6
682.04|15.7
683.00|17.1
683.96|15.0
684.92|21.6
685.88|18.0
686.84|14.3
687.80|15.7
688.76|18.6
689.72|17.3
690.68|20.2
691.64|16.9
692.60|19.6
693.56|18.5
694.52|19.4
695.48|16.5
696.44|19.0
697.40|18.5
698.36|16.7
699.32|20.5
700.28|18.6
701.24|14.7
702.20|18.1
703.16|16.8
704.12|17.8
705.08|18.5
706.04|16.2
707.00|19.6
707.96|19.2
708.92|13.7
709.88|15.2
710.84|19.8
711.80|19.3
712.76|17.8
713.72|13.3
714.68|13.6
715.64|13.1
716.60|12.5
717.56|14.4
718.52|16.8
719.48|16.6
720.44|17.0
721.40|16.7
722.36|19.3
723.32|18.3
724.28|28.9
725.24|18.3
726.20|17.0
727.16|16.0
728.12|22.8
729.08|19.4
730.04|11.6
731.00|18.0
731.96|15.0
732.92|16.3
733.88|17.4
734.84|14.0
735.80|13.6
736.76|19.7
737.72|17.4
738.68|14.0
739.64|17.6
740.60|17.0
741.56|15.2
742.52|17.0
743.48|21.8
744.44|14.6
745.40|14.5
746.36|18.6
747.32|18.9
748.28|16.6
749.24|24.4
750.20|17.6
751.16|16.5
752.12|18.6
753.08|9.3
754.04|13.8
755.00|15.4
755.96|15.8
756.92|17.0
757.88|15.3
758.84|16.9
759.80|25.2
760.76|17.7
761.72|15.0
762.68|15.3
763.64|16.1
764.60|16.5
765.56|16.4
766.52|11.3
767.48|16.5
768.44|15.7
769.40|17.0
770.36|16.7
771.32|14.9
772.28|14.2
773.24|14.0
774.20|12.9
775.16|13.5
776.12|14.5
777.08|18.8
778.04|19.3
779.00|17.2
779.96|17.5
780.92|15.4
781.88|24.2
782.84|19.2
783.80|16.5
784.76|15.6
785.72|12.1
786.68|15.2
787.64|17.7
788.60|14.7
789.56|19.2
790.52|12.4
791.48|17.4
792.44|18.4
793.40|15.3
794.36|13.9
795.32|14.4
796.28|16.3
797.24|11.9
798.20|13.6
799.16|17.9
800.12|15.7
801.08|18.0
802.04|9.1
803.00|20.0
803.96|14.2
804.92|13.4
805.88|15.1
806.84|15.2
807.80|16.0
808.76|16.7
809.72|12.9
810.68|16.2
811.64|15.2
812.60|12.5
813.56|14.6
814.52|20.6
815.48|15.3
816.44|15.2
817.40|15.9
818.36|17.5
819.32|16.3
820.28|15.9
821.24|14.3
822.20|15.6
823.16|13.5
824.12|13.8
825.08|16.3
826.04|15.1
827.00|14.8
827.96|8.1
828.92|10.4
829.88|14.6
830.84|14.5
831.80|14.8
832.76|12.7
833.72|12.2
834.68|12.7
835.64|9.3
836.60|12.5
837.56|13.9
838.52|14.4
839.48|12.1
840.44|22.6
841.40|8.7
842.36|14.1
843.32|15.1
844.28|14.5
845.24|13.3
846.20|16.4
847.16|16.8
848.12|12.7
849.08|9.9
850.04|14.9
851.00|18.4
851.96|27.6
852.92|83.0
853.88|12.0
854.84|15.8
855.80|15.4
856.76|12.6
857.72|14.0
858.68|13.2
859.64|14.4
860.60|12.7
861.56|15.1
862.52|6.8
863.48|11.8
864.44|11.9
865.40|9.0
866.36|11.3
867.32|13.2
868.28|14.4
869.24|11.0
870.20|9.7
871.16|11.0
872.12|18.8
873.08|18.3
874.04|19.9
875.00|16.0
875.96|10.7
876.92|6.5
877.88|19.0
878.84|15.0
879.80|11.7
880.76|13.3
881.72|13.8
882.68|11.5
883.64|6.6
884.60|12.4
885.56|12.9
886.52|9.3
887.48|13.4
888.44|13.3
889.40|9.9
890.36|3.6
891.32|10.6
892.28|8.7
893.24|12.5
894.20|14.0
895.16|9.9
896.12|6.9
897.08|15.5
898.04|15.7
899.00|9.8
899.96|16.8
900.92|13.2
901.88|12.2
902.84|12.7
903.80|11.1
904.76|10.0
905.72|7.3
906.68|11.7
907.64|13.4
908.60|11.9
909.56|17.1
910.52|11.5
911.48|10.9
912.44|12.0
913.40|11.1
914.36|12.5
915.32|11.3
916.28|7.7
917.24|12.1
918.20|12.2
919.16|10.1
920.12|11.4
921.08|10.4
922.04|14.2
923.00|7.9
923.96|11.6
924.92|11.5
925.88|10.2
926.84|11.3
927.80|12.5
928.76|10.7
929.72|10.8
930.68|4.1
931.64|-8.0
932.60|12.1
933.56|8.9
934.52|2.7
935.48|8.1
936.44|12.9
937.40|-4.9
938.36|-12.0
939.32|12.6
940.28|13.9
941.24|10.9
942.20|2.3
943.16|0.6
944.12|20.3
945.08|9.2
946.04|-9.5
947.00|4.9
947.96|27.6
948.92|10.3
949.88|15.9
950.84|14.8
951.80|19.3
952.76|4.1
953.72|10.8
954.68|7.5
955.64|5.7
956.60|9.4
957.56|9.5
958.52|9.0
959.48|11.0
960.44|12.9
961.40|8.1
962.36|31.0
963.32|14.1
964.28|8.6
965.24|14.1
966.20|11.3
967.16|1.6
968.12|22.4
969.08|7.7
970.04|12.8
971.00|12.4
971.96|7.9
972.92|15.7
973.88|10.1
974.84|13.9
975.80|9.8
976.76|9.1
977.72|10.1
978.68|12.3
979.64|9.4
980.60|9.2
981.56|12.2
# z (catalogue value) 0.299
